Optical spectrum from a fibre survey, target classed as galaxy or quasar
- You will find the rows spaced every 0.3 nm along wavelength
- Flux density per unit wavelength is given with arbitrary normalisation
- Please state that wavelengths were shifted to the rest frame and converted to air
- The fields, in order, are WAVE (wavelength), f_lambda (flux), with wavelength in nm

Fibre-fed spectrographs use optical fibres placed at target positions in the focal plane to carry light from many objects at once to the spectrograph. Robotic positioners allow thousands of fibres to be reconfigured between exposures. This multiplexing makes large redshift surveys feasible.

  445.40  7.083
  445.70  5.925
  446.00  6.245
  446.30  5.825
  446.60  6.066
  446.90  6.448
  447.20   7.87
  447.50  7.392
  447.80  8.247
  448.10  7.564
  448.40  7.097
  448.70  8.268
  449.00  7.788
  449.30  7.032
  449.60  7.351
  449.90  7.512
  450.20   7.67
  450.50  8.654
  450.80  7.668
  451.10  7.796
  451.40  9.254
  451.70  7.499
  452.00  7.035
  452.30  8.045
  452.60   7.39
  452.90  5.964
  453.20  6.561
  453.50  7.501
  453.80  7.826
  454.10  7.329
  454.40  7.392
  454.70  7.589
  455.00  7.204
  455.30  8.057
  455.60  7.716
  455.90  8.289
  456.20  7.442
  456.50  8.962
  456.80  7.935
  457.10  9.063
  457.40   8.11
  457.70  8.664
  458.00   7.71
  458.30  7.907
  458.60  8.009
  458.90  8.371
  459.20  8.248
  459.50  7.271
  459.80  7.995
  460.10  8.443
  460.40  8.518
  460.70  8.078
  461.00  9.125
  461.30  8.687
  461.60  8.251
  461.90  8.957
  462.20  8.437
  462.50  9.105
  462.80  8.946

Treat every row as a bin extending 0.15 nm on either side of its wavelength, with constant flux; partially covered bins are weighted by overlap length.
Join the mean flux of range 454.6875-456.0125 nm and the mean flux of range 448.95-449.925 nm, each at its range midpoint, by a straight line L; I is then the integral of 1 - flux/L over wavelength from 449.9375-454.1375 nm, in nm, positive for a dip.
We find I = -0.03 nm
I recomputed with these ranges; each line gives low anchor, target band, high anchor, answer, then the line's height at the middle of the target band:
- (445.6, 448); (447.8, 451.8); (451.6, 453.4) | -0.495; 6.94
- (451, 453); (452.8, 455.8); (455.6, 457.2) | 0.226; 7.95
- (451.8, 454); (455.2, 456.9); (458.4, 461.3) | -0.088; 7.67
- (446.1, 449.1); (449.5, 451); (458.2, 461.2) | -0.068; 7.45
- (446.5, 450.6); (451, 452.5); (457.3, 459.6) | -0.046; 7.68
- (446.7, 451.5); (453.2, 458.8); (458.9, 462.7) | 0.162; 8.13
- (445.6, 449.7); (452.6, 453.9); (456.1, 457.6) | 0.145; 7.85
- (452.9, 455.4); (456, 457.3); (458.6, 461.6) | -0.102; 7.73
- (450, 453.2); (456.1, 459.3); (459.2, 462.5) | -0.035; 8.14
